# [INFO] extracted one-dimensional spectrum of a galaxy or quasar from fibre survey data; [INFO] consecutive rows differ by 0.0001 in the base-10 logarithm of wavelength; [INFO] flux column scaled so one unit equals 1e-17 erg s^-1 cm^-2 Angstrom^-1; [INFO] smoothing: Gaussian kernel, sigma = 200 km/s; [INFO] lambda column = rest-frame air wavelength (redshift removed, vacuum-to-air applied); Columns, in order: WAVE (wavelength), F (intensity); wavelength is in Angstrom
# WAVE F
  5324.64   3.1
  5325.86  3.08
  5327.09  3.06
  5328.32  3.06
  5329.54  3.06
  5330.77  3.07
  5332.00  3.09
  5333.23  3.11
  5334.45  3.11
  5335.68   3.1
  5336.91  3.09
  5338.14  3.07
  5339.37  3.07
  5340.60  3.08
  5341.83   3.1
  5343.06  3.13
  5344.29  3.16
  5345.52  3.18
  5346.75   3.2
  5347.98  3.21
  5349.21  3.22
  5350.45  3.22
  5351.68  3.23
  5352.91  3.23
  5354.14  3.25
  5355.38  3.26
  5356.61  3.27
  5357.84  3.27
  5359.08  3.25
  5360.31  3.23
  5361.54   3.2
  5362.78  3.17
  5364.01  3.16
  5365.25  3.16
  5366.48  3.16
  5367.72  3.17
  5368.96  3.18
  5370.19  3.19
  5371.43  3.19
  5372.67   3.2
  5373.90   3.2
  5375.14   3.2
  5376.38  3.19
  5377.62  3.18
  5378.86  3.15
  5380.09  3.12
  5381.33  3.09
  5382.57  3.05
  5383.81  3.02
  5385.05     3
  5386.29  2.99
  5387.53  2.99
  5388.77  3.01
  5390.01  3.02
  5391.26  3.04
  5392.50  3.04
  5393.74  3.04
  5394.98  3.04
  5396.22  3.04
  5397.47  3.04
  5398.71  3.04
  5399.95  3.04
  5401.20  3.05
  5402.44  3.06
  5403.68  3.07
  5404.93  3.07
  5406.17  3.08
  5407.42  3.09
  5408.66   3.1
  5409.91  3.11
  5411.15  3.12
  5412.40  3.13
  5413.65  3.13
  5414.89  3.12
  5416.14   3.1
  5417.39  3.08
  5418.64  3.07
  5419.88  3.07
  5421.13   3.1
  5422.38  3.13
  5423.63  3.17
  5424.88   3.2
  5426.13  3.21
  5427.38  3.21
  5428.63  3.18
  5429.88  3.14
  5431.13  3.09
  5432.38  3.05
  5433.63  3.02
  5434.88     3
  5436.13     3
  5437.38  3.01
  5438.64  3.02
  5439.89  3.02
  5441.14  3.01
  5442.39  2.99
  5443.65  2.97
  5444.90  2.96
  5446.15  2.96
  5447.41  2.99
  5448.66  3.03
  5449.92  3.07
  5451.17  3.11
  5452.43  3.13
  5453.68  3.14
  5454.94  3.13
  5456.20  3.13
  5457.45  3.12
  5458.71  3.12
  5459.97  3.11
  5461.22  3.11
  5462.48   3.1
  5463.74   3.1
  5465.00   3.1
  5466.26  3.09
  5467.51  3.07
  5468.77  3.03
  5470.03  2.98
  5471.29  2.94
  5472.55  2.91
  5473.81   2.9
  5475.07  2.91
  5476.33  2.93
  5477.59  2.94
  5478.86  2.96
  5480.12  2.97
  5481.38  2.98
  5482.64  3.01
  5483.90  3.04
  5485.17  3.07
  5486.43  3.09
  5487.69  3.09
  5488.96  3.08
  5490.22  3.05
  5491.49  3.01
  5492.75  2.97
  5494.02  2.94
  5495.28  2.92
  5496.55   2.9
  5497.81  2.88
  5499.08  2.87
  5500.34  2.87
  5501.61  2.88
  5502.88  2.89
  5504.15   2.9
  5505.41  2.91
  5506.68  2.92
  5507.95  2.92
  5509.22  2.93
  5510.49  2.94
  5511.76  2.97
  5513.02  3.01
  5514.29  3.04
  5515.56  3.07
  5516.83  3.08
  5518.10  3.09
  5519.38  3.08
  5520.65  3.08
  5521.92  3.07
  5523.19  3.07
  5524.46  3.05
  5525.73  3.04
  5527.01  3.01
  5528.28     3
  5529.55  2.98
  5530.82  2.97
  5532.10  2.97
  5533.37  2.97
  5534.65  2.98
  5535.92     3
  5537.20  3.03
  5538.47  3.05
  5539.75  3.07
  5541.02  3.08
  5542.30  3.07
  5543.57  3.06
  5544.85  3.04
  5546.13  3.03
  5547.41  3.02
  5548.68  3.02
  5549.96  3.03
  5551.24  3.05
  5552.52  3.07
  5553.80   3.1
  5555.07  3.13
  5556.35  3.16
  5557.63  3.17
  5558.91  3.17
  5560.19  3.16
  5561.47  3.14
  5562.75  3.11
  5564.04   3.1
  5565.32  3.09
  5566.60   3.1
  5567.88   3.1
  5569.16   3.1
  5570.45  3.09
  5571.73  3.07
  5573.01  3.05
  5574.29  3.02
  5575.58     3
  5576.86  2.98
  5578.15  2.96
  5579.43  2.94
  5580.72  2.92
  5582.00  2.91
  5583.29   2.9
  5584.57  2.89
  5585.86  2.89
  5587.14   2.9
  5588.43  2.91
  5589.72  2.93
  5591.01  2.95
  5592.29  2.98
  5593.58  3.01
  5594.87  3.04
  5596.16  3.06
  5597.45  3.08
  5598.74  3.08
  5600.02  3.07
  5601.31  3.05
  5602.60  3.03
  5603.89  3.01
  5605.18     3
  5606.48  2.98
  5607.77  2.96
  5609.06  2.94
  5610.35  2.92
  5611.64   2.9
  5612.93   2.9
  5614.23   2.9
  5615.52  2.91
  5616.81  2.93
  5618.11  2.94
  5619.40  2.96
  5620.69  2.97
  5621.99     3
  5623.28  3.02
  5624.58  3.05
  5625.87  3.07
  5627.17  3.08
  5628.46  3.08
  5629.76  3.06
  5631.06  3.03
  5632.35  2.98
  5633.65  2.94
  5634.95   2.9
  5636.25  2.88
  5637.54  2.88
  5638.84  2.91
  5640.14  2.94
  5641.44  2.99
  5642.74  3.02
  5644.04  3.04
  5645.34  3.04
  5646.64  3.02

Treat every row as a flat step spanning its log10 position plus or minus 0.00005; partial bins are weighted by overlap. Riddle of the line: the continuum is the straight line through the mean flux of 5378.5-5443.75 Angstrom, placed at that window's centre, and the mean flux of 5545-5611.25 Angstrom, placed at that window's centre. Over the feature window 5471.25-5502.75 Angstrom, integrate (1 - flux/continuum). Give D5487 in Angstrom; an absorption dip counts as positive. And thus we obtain 0.9 Angstrom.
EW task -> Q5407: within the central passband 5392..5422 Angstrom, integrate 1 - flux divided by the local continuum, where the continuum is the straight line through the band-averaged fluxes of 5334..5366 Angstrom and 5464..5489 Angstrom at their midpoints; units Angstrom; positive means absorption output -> 0.2 Angstrom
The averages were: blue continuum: 3.18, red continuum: 3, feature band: 3.08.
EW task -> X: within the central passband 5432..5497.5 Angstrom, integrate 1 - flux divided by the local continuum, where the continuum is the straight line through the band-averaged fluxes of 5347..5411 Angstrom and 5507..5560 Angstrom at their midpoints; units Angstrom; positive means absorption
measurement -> 1.2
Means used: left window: 3.13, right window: 3.04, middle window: 3.02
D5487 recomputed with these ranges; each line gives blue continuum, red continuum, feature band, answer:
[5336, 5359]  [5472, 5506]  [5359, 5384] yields -0.2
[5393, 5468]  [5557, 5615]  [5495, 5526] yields 0.7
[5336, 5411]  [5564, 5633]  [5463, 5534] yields 1.5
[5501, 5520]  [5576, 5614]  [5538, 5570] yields -1.3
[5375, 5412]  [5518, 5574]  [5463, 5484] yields 0.5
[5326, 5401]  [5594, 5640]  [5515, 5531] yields 0.0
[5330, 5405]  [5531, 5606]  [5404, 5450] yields 0.3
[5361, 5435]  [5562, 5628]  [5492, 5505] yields 0.6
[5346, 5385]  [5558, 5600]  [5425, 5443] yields 0.4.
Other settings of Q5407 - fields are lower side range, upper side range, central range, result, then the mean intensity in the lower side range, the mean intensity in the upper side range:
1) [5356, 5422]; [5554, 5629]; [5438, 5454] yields 0.3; 3.11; 3.01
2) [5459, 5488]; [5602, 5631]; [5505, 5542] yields -0.1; 3.02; 2.98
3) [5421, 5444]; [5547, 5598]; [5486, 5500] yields 0.4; 3.08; 3.03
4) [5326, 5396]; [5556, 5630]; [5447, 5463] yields -0.1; 3.13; 3.01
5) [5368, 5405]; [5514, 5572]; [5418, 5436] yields -0.2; 3.09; 3.06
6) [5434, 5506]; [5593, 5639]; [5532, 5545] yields -0.1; 3.01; 2.99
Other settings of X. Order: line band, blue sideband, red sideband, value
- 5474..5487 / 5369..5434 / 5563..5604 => 0.3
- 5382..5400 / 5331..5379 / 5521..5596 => 0.7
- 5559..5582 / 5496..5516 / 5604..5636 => -0.8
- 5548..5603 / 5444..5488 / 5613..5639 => -0.8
